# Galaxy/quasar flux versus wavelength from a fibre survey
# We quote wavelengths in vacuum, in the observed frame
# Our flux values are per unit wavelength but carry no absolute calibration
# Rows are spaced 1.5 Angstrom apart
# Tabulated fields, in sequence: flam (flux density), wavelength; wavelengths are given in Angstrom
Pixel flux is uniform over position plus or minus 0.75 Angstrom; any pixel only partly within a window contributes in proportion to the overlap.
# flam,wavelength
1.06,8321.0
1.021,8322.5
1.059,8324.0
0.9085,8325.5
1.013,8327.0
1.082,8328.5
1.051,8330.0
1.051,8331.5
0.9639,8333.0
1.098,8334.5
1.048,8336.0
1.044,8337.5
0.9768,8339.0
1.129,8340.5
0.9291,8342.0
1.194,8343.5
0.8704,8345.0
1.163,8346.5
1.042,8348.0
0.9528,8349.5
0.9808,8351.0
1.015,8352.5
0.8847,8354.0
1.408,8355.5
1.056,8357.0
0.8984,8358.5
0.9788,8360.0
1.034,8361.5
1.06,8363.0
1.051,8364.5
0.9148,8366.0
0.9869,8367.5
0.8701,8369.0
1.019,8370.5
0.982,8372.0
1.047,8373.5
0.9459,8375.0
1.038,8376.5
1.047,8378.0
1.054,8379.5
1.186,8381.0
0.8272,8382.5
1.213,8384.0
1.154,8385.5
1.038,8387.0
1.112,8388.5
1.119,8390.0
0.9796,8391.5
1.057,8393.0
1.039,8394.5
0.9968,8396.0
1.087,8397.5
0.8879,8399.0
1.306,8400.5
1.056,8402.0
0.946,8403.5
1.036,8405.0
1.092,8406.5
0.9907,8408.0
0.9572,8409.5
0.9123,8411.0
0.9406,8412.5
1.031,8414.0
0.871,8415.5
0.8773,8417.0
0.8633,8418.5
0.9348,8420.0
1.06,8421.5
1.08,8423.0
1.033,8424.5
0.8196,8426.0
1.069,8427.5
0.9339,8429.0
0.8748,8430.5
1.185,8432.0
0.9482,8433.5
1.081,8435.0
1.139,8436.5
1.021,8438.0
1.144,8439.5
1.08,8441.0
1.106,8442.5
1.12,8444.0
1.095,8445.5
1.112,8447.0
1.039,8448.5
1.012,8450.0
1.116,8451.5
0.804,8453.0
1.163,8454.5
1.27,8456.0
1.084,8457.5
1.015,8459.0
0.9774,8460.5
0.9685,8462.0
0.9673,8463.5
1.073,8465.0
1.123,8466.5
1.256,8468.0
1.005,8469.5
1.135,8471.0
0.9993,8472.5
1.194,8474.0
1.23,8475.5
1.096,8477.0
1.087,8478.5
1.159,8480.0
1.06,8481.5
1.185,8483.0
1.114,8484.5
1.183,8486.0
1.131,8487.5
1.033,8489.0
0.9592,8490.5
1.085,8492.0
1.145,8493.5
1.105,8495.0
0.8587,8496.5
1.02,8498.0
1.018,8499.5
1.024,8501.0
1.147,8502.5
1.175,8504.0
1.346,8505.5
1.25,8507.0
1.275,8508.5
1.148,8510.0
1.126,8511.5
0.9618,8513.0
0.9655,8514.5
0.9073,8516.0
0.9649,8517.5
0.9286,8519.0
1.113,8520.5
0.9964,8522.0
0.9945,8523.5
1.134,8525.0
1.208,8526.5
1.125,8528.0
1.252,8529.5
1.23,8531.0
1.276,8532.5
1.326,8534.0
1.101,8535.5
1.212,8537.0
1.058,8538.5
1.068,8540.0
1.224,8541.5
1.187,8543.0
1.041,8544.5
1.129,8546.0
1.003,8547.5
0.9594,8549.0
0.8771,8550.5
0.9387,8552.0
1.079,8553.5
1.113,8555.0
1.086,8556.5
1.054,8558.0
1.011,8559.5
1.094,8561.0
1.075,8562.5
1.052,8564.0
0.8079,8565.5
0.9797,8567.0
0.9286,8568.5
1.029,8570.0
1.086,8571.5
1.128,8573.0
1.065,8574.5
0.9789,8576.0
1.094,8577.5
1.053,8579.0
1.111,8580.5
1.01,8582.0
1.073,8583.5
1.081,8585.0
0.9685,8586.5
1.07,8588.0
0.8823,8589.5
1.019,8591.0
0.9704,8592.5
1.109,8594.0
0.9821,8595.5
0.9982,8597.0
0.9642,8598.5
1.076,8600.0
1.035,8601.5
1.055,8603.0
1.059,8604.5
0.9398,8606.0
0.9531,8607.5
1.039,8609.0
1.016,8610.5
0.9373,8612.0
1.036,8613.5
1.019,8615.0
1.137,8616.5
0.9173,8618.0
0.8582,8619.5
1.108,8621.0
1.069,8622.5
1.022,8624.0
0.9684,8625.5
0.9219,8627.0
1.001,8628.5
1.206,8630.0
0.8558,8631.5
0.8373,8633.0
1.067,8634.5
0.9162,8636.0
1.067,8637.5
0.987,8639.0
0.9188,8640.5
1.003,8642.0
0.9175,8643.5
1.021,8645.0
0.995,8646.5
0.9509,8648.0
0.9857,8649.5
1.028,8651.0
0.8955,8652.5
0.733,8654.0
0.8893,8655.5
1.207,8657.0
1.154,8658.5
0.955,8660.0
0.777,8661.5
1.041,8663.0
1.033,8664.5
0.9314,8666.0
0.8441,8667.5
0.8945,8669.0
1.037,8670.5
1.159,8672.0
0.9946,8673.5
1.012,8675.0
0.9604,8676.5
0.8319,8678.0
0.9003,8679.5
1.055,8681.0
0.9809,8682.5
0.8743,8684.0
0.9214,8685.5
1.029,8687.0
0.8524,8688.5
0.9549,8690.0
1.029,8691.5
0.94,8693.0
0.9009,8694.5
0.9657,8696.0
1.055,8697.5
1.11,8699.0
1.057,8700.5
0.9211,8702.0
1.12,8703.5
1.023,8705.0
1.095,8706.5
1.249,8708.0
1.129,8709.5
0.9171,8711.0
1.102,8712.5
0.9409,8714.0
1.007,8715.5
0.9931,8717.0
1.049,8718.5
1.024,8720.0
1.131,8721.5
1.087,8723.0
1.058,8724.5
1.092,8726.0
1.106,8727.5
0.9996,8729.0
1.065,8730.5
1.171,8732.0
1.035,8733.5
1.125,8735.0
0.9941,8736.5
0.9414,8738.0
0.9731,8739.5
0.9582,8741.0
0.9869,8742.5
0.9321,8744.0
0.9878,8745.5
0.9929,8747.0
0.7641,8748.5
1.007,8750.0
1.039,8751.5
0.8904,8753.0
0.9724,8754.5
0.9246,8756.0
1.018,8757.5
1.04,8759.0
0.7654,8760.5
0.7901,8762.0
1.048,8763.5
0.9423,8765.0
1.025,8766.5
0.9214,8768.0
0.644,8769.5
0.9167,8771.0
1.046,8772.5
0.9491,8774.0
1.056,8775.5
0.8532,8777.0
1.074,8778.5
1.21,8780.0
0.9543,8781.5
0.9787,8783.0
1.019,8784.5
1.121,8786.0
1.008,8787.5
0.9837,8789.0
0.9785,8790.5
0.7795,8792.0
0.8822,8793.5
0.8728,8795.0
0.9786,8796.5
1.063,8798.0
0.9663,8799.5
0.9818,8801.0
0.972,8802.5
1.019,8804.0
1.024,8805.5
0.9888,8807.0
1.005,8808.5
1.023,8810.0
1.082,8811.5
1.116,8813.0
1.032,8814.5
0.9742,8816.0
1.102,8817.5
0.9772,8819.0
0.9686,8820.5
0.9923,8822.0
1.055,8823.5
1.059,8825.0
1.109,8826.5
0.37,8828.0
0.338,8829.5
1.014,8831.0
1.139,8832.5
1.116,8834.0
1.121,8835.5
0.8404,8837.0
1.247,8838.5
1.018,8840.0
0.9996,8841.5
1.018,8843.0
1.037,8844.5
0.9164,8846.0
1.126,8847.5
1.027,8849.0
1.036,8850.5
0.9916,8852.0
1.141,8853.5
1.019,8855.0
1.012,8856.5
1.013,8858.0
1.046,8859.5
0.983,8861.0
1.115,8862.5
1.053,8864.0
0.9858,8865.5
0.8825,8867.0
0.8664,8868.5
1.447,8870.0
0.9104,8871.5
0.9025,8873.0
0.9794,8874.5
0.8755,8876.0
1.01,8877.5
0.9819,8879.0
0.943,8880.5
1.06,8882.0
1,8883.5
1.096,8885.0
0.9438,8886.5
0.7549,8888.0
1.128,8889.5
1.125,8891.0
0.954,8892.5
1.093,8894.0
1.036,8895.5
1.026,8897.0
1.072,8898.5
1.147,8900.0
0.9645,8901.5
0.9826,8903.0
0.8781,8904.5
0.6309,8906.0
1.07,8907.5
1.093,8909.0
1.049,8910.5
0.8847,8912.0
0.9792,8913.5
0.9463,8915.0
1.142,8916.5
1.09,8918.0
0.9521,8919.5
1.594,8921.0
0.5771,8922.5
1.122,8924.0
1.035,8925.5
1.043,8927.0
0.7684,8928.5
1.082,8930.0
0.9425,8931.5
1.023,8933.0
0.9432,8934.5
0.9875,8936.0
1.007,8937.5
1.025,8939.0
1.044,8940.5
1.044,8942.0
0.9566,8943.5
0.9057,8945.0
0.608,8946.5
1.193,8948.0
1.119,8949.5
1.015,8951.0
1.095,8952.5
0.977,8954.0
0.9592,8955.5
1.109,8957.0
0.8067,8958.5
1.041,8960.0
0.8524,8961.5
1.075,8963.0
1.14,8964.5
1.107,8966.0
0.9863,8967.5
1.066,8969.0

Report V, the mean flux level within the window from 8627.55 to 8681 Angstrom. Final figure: 0.973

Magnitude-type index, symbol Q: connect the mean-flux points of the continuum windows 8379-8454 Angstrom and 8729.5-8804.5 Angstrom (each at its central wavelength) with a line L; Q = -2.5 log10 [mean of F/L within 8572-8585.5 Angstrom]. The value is -0.07 mag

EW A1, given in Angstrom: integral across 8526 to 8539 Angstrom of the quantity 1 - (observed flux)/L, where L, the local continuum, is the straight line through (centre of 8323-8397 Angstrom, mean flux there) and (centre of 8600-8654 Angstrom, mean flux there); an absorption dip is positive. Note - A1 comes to -2.5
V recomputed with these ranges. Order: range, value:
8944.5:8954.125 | 0.99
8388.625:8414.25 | 1.03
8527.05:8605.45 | 1.06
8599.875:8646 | 0.998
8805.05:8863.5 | 1.01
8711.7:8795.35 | 0.987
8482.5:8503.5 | 1.07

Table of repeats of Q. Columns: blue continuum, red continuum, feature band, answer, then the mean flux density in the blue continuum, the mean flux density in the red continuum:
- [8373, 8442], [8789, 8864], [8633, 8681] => 0.04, 1.02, 0.994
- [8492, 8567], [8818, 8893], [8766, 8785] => 0.05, 1.08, 0.995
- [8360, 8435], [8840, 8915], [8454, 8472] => -0.08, 1.01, 1.01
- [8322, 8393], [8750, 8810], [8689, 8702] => -0.01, 1.03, 0.968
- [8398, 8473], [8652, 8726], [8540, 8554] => -0.03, 1.03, 0.998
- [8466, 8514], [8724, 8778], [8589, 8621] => 0.05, 1.11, 0.973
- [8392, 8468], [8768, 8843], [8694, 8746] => -0.05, 1.03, 0.98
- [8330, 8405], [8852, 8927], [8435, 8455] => -0.04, 1.04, 1.01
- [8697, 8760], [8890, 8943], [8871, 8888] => 0.05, 1.02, 1.01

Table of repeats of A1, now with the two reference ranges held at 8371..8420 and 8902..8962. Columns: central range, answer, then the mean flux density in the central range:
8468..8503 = -2.5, 1.09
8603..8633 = 0.2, 1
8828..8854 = 0.2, 0.988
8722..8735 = -1.0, 1.08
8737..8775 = 2.3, 0.94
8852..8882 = -0.5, 1.01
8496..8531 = -2.6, 1.09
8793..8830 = 1.3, 0.963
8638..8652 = 0.4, 0.979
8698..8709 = -0.9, 1.08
